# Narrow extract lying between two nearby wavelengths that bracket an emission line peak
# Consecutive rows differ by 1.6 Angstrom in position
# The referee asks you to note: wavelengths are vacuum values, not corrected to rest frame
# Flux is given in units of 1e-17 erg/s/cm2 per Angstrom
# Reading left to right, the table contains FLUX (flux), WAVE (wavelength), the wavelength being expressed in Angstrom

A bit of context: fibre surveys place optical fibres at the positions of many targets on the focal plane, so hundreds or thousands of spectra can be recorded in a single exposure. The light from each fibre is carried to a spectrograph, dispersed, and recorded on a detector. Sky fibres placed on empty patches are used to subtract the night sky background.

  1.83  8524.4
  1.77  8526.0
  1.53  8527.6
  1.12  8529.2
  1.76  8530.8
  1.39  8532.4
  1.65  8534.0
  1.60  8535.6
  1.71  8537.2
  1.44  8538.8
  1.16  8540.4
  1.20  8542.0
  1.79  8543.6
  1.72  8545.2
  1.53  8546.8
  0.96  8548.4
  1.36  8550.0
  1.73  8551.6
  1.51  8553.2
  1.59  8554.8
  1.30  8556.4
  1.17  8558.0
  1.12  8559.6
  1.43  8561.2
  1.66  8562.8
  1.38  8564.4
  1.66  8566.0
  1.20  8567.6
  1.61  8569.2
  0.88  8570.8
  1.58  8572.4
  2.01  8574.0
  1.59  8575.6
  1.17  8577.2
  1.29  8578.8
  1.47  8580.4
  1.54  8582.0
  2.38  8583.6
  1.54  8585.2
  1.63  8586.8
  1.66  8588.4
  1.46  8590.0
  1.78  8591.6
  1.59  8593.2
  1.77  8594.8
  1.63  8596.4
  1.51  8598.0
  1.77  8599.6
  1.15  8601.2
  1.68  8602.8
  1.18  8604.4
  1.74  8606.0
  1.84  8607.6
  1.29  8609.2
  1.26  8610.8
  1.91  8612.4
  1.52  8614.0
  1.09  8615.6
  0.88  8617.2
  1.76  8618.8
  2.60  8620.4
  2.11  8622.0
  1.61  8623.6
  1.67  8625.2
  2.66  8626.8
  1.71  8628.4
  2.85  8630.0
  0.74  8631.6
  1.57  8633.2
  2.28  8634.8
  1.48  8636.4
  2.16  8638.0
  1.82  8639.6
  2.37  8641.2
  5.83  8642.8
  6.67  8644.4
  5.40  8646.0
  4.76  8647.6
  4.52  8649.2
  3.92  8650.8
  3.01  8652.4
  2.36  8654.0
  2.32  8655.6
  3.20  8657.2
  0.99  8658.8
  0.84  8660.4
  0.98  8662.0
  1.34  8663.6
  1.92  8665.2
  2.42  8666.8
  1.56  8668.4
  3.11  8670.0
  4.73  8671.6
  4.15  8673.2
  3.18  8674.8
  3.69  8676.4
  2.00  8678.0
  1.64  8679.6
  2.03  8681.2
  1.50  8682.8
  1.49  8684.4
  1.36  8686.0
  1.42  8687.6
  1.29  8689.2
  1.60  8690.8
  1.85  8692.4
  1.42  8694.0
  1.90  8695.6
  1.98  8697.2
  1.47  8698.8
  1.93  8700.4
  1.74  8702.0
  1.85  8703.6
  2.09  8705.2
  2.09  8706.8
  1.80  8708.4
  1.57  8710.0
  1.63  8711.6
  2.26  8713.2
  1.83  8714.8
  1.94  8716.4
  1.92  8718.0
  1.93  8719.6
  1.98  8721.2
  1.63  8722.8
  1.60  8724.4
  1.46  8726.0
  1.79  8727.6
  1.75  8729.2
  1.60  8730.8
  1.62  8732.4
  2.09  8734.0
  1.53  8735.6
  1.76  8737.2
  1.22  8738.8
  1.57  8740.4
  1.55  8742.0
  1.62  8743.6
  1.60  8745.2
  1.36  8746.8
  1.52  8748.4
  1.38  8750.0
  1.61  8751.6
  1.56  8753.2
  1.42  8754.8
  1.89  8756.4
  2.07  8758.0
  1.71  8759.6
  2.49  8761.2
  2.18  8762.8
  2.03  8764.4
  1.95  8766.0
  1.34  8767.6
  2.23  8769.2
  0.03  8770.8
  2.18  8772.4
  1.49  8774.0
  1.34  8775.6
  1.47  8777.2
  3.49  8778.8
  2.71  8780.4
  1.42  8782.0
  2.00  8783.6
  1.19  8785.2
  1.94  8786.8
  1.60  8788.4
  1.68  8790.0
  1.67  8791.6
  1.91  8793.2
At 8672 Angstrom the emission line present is [N II]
